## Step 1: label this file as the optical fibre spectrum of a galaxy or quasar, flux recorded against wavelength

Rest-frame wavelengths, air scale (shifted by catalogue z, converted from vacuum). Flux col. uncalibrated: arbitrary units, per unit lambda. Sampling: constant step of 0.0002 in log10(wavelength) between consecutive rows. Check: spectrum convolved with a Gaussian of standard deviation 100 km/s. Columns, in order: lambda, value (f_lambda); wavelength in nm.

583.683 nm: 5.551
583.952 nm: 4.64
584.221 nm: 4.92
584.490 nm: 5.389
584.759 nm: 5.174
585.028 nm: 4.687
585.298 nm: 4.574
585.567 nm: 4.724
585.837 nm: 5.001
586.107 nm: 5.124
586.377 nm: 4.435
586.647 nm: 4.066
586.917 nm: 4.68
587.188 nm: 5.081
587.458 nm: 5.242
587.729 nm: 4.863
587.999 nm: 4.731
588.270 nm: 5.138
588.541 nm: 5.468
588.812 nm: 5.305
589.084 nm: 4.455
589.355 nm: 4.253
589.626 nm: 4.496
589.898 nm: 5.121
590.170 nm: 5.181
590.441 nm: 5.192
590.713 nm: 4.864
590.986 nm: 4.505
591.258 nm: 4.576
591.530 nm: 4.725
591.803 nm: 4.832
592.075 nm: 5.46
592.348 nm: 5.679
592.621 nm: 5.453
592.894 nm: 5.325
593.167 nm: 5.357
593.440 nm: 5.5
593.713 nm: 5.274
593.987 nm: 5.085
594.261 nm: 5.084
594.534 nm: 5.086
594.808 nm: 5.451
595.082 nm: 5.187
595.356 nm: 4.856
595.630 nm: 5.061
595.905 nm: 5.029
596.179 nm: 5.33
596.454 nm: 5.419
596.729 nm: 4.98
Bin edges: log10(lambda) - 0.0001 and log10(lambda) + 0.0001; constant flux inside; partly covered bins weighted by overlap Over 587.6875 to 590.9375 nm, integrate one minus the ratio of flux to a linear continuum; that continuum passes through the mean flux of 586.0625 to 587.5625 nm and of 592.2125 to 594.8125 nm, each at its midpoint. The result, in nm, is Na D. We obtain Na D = 0.029 nm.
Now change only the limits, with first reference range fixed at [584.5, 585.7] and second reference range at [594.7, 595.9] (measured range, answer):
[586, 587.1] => 0.07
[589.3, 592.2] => 0.09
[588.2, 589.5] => 0.01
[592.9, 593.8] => -0.05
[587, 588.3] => -0.02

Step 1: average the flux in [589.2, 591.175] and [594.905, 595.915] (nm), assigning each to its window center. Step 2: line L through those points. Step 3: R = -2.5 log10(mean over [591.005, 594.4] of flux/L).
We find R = -0.06 mag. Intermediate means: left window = 4.79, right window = 5.05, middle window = 5.17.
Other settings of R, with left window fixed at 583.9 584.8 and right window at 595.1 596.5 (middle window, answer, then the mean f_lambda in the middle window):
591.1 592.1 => 0.06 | 4.83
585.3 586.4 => 0.05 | 4.83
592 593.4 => -0.07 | 5.46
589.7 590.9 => 0.01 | 5.03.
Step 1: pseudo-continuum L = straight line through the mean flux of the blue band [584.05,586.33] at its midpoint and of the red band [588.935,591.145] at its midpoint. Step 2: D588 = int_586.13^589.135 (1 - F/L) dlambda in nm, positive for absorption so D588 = -0.03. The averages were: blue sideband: 4.92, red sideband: 4.76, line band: 4.88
